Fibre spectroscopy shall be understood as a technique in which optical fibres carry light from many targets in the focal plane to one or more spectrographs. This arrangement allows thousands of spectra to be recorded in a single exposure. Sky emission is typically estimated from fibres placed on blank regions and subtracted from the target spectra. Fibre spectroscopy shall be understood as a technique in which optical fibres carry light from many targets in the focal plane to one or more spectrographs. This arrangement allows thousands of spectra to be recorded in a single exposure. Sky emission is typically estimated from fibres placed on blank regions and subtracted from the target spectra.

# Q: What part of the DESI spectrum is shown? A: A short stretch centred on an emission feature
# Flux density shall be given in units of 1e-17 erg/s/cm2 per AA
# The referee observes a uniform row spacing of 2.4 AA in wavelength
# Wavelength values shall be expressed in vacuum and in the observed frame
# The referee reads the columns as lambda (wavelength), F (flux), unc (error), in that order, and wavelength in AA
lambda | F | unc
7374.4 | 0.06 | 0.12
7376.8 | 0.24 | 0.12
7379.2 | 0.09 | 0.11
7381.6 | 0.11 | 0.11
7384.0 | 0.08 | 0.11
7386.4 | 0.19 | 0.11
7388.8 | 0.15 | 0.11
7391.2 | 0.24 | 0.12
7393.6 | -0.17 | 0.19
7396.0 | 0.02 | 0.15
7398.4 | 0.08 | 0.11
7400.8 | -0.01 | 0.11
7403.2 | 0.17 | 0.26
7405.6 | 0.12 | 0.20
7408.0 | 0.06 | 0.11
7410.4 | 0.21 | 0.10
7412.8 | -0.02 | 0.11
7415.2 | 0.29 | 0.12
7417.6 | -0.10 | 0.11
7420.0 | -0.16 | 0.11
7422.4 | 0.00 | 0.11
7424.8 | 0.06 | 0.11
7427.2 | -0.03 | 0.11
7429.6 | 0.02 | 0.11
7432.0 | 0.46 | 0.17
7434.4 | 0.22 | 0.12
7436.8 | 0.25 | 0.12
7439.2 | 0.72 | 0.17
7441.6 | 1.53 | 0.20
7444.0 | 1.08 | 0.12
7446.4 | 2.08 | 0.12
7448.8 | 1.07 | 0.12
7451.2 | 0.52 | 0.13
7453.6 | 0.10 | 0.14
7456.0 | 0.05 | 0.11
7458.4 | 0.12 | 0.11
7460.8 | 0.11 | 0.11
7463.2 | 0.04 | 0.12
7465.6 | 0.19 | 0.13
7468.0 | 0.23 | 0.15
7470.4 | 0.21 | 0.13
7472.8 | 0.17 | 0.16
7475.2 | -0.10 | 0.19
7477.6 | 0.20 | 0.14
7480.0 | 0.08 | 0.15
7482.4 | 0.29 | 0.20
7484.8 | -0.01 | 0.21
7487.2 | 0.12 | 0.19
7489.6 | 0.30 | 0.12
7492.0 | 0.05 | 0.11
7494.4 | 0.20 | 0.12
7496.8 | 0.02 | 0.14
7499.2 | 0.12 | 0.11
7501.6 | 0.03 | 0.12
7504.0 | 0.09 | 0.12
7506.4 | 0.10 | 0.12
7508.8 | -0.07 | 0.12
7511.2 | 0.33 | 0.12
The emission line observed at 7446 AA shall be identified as [O II] 3727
